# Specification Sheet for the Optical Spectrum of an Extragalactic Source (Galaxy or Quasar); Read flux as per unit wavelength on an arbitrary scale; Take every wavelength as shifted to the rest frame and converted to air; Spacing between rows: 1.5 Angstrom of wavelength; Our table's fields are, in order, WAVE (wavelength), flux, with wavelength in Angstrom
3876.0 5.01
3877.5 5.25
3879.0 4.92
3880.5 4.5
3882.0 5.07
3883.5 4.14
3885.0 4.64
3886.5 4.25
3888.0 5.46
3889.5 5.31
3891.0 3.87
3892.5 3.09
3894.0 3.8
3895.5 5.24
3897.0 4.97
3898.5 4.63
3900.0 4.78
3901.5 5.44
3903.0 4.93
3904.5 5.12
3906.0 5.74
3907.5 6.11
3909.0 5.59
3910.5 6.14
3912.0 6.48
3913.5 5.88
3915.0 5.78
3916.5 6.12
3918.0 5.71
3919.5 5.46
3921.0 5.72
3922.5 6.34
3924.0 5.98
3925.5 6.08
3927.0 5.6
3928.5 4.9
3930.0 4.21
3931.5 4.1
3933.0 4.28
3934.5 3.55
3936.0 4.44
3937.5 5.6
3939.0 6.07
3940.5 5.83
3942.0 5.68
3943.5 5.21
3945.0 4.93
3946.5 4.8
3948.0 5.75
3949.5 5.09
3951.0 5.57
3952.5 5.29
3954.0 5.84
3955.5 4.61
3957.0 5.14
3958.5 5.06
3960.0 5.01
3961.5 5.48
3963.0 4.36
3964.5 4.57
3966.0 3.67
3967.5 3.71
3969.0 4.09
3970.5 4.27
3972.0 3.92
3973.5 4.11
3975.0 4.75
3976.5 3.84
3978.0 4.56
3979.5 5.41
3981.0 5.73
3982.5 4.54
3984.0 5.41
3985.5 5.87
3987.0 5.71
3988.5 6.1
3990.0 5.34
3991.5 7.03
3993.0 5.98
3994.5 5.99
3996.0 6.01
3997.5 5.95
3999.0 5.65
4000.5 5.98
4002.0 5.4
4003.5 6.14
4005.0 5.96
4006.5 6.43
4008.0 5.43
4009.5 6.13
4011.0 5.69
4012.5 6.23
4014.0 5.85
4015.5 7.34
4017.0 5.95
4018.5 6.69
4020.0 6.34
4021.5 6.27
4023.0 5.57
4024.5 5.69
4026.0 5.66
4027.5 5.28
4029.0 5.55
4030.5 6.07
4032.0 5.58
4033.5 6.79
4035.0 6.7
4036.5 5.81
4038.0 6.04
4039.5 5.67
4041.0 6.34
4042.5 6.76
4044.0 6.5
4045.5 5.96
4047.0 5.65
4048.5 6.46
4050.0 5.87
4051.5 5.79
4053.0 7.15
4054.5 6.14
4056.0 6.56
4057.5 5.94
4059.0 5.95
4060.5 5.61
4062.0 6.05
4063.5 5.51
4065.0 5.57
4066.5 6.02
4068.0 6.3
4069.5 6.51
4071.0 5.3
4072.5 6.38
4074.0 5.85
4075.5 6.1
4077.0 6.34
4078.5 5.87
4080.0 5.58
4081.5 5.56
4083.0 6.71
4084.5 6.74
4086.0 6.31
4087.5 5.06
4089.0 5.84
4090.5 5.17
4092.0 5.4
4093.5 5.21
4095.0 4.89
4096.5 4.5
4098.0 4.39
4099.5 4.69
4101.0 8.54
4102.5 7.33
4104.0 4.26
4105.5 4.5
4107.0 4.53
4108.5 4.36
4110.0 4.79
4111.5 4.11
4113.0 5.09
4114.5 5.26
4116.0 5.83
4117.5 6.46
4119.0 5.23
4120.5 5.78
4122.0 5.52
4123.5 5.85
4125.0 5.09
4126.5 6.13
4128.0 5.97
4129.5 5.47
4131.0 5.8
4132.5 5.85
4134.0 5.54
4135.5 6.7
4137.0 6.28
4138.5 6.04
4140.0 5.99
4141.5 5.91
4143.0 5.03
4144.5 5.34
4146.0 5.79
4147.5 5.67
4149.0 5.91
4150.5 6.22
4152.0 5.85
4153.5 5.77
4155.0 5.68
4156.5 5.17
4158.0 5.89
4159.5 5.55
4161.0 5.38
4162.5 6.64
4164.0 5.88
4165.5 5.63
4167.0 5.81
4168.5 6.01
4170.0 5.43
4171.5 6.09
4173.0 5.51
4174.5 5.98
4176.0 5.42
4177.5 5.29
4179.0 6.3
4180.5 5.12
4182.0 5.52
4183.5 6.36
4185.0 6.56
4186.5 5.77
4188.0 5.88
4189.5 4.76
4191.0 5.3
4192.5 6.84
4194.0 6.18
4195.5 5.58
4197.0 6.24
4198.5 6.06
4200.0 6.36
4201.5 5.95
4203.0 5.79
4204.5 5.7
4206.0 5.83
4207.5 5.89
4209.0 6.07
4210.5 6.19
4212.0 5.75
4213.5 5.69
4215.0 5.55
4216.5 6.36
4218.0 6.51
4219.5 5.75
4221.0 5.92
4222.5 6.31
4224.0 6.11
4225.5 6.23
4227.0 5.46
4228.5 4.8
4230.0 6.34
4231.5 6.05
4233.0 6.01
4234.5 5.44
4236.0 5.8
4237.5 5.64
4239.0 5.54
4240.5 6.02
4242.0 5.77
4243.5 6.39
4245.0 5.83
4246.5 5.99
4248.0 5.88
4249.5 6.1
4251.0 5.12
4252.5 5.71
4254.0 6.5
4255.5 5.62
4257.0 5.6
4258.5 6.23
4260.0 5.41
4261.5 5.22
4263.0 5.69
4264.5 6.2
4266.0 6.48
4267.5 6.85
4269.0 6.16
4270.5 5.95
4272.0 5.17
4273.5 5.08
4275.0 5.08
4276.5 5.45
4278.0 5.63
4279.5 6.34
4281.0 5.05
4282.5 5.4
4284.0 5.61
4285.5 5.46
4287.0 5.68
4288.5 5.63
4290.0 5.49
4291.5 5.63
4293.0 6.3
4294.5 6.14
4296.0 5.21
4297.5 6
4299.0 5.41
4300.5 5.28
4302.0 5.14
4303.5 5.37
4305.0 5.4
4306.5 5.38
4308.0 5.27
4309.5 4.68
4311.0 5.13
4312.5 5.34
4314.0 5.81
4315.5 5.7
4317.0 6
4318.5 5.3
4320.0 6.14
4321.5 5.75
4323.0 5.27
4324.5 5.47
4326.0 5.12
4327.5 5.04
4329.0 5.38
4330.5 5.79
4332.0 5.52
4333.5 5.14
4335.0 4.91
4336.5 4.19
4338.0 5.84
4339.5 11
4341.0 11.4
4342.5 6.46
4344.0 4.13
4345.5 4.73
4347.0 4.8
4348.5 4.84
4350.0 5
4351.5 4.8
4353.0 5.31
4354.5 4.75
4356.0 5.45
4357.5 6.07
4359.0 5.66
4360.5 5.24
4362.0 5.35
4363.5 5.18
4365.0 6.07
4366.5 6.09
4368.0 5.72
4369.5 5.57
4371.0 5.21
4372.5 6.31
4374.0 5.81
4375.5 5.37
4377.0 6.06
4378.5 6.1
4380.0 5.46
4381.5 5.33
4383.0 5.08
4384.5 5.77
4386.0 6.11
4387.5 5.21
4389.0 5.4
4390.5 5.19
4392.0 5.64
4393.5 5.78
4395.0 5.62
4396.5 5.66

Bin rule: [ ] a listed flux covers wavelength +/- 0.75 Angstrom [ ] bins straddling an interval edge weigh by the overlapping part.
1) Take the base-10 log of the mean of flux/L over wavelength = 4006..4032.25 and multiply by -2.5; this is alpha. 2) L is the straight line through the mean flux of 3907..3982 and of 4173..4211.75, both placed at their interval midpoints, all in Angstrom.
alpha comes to -0.123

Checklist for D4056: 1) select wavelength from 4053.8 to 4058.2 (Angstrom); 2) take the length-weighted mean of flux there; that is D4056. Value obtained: 6.22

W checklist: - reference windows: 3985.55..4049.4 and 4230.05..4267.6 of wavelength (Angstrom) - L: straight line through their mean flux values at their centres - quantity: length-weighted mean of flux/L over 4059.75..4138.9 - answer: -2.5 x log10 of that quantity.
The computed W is 0.06 mag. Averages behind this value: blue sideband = 6.04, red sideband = 5.88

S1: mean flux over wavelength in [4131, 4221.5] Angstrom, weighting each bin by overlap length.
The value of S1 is 5.85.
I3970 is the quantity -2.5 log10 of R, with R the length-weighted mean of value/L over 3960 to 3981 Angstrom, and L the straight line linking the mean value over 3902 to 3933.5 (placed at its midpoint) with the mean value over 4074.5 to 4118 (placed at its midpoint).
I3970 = 0.24 mag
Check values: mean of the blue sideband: 5.55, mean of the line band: 4.44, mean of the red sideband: 5.49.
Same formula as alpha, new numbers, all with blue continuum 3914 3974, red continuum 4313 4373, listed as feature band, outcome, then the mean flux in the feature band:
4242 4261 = -0.060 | 5.85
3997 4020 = -0.176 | 6.07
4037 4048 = -0.177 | 6.13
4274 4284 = 0.018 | 5.49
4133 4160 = -0.083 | 5.8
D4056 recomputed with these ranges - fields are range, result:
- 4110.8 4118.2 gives 5.35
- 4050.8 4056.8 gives 6.41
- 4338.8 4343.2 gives 9.64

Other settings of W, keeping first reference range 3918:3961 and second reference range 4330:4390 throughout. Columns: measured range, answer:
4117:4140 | -0.08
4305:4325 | 0.03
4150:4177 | -0.05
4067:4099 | -0.06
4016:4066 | -0.13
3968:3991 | 0.08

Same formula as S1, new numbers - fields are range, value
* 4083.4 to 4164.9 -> 5.6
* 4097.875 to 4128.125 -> 5.42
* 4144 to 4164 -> 5.77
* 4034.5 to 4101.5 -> 5.93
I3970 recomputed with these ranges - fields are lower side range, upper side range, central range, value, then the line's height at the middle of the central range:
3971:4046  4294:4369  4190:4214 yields -0.05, 5.68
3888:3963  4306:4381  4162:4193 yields -0.06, 5.48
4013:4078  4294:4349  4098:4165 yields 0.06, 5.95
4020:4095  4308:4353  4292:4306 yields 0.02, 5.7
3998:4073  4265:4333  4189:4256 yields -0.04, 5.71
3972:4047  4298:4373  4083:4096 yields 0.03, 5.76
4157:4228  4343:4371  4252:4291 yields -0.03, 5.59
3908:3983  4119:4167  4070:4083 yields -0.07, 5.55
